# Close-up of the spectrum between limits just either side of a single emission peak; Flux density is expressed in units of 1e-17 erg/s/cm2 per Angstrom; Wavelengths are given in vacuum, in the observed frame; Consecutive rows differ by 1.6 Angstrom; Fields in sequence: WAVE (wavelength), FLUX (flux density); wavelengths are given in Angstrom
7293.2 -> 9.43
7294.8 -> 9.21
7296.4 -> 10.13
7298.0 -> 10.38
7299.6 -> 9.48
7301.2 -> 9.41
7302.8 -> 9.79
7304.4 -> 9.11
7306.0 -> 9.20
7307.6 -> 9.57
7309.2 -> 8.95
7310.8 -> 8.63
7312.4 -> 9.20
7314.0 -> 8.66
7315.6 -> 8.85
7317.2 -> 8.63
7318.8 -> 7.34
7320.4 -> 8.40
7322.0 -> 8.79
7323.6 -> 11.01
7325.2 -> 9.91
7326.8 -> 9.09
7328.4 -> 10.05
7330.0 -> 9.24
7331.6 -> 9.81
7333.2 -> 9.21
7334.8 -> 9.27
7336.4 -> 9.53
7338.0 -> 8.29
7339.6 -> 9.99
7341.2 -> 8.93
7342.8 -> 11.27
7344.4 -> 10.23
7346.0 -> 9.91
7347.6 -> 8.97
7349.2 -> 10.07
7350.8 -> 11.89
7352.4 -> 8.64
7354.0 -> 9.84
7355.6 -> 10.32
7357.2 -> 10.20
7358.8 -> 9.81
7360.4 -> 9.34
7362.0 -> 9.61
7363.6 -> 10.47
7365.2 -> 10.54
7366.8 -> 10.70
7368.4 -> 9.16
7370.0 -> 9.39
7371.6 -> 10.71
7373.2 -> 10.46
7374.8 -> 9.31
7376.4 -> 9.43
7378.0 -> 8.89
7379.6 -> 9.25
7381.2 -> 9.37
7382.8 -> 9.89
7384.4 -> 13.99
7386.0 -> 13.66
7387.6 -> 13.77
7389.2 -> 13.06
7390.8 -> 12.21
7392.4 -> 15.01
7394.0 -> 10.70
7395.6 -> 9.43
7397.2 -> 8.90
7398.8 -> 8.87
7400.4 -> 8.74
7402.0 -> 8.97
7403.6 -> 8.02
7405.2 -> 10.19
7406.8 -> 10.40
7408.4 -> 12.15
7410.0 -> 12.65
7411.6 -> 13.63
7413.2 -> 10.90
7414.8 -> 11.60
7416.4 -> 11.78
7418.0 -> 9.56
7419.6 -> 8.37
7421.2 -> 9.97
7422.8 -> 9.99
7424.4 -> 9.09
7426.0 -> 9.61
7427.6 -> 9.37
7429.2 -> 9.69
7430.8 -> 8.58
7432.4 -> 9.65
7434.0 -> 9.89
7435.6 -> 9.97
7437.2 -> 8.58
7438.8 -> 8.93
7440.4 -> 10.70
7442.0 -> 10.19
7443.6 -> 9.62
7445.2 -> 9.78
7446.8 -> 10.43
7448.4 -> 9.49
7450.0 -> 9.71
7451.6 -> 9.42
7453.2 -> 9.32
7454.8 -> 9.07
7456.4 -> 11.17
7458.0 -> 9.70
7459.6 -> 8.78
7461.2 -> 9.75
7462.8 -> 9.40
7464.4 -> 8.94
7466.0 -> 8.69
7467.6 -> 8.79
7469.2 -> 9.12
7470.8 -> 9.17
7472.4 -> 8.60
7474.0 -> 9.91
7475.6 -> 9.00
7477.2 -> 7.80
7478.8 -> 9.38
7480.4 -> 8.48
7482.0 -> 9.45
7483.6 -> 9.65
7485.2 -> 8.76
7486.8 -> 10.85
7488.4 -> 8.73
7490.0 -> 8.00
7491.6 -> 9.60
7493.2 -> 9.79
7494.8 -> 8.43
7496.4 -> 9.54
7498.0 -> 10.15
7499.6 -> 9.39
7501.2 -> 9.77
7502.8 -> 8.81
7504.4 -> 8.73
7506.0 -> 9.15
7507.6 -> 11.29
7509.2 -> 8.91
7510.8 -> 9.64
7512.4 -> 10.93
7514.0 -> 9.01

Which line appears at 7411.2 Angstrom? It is [N II]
